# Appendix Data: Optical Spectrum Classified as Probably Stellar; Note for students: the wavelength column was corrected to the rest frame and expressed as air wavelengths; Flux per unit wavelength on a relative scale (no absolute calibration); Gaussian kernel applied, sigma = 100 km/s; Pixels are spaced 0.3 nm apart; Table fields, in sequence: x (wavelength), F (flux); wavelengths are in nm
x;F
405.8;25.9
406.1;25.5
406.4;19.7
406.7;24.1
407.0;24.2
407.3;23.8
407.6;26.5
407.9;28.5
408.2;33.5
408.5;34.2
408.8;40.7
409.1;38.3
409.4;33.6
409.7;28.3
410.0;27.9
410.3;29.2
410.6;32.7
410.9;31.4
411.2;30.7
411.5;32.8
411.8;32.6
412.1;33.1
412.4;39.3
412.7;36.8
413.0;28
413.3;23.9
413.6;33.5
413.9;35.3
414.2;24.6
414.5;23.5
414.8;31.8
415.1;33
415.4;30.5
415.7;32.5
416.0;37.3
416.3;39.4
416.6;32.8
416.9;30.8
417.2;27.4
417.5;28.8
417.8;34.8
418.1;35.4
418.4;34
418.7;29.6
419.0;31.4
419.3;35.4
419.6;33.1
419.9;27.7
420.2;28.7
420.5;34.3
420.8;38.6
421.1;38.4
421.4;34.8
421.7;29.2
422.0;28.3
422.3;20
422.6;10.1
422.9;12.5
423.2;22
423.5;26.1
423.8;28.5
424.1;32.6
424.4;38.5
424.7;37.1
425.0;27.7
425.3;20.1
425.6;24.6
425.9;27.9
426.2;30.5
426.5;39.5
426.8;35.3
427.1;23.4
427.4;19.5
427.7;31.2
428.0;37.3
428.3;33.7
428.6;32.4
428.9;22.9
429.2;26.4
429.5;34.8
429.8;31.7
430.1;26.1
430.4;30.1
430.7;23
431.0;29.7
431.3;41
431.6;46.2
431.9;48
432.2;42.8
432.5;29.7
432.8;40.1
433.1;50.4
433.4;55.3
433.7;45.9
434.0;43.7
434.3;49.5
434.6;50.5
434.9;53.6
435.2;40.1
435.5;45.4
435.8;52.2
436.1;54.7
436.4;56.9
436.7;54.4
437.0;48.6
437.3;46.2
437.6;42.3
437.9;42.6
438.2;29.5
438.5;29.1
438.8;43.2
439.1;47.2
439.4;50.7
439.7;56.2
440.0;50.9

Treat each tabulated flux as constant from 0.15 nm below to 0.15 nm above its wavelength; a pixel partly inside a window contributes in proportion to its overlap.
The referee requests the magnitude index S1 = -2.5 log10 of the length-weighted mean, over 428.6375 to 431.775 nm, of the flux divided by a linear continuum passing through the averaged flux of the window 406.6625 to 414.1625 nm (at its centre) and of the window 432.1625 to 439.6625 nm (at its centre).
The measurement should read 0.34 mag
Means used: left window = 31.3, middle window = 31.4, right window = 46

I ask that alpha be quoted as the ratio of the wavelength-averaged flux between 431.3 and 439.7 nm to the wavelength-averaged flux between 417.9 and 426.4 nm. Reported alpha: 1.6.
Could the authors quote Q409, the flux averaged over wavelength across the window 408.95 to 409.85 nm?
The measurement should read 33.4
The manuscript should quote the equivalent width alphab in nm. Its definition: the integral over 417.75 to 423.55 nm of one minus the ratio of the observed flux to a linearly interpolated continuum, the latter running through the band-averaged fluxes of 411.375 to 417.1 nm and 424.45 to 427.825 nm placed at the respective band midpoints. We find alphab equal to 0.26 nm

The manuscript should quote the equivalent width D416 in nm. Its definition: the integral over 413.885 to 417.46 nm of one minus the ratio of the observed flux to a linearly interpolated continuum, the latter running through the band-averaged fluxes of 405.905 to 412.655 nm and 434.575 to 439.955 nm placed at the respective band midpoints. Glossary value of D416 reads 0.306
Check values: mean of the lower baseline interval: 30.5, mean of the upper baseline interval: 46.8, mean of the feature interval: 31.3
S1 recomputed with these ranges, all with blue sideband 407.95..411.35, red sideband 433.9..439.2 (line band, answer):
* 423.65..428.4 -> 0.319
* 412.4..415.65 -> 0.140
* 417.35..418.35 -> 0.114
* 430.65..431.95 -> 0.150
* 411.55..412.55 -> -0.029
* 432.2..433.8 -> 0.007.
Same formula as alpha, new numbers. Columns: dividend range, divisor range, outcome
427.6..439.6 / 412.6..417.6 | 1.32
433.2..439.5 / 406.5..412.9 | 1.49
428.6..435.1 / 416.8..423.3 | 1.33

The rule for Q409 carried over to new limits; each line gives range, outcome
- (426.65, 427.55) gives 26.1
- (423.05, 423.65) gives 24.1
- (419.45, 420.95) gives 32.5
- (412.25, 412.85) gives 38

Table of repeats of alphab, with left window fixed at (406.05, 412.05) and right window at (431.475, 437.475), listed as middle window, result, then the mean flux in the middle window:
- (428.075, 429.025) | 0.29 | 30.4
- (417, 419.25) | 0.28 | 31.8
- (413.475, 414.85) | 0.17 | 29.5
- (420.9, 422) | 0.14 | 33.5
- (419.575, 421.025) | 0.20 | 32.7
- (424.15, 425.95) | 0.50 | 29.6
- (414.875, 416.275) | 0.03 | 33.8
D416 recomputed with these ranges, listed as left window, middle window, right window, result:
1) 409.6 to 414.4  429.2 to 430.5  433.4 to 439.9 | 0.38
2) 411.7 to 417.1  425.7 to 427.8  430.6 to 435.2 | 0.54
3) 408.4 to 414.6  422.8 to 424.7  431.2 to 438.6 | 0.55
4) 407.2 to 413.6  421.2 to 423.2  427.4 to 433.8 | 0.66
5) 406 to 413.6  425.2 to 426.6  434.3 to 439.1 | 0.40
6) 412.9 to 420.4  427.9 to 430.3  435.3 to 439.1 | 0.56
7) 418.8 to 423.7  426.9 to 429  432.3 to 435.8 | 0.48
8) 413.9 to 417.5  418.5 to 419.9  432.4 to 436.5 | 0.10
